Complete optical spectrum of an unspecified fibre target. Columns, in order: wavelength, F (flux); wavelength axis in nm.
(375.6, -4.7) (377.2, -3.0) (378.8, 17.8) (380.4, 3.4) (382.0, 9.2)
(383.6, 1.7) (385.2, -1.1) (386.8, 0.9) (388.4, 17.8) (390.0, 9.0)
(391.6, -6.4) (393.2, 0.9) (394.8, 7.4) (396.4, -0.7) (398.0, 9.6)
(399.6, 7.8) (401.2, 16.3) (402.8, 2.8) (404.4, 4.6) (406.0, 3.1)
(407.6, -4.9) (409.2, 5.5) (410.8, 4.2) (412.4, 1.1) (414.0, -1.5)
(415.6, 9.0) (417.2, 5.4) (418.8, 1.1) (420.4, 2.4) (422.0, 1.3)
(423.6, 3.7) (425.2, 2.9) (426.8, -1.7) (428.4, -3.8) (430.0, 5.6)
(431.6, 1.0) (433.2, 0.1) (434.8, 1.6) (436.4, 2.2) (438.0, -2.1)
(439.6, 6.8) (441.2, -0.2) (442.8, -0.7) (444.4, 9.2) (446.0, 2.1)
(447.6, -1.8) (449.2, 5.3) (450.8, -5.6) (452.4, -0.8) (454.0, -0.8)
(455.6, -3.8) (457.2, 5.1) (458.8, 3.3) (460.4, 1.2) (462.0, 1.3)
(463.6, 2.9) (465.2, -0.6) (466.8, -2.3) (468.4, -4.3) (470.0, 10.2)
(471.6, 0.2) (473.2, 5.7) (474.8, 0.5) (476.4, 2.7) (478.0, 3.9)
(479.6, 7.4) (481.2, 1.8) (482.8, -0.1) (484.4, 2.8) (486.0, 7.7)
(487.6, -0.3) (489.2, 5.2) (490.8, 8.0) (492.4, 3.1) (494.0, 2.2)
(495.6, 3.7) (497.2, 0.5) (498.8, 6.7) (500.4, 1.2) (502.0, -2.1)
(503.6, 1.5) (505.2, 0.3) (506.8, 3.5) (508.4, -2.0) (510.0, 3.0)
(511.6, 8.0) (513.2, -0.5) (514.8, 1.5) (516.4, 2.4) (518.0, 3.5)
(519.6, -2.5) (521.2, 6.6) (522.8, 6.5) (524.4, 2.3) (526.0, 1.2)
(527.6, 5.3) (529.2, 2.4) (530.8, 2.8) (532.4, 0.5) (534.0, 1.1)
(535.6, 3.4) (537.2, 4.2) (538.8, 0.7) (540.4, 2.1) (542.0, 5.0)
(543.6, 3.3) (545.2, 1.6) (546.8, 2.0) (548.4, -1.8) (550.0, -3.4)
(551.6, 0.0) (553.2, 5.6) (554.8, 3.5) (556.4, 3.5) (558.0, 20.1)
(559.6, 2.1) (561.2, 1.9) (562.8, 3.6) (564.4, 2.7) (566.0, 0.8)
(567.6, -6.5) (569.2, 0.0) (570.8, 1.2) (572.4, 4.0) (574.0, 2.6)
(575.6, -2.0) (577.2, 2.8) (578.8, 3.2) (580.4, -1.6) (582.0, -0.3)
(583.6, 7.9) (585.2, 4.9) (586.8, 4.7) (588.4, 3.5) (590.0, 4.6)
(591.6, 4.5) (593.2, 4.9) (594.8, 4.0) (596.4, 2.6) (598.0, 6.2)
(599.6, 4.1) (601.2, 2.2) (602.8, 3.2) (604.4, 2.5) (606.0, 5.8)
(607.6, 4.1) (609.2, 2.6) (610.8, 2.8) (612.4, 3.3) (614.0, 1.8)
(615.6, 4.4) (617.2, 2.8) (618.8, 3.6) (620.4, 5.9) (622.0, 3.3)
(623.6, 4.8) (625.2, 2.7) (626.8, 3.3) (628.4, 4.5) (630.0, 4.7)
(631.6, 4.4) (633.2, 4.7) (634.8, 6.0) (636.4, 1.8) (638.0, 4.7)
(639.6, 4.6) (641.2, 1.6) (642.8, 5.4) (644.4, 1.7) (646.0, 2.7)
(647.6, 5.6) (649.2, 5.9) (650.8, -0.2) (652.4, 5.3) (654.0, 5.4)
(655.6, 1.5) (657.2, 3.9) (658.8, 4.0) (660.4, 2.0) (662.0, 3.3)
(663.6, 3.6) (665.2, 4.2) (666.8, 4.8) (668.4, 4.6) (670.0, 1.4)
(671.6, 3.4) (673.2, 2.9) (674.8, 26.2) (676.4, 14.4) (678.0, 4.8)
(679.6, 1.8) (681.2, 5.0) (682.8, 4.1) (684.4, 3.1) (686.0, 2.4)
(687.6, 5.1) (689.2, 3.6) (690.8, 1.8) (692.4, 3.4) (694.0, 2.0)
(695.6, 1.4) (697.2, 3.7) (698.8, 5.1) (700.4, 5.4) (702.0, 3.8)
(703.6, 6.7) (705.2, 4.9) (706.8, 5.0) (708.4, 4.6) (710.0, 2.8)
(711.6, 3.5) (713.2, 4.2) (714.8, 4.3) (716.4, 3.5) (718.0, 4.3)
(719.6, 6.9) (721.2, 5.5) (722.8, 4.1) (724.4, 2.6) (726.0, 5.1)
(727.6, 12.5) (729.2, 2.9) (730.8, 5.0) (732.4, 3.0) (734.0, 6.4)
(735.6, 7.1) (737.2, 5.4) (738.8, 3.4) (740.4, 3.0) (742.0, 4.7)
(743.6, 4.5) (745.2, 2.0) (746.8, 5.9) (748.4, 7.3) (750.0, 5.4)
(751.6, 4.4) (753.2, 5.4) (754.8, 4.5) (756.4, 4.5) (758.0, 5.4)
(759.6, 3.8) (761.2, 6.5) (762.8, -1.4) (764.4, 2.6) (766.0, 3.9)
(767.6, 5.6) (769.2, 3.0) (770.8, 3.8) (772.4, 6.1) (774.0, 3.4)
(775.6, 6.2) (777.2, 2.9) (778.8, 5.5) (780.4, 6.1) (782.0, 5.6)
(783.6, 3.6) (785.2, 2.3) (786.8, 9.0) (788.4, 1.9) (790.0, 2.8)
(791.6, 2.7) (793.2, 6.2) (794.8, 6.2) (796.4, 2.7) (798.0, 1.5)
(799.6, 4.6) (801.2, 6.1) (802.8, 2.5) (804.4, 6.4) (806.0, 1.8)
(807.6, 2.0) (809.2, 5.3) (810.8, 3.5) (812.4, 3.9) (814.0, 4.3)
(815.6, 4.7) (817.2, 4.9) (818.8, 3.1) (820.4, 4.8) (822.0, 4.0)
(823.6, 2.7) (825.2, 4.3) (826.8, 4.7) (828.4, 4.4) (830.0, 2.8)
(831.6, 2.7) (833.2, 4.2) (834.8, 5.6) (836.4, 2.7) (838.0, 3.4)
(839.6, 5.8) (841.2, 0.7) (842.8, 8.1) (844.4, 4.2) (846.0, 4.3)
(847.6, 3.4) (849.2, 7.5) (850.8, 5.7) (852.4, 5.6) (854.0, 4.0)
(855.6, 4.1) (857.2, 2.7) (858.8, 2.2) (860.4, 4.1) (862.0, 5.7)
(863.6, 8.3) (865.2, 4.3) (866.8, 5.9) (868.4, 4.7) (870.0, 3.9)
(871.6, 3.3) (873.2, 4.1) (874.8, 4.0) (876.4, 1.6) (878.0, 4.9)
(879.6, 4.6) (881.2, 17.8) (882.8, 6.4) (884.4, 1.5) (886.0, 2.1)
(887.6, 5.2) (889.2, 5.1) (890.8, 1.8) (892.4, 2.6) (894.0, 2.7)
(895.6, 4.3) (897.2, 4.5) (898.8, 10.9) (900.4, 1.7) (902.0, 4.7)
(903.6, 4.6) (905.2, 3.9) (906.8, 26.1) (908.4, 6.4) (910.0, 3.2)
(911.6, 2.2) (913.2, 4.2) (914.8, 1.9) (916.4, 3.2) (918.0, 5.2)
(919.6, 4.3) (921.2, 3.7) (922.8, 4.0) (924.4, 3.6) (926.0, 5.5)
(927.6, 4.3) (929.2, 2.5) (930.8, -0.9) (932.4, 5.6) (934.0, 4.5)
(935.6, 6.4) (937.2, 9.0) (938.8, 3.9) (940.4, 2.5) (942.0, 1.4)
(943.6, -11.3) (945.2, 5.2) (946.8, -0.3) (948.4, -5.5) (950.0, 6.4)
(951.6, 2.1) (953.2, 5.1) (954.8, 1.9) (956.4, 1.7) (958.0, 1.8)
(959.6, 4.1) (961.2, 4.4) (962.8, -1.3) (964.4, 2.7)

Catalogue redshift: 0.81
